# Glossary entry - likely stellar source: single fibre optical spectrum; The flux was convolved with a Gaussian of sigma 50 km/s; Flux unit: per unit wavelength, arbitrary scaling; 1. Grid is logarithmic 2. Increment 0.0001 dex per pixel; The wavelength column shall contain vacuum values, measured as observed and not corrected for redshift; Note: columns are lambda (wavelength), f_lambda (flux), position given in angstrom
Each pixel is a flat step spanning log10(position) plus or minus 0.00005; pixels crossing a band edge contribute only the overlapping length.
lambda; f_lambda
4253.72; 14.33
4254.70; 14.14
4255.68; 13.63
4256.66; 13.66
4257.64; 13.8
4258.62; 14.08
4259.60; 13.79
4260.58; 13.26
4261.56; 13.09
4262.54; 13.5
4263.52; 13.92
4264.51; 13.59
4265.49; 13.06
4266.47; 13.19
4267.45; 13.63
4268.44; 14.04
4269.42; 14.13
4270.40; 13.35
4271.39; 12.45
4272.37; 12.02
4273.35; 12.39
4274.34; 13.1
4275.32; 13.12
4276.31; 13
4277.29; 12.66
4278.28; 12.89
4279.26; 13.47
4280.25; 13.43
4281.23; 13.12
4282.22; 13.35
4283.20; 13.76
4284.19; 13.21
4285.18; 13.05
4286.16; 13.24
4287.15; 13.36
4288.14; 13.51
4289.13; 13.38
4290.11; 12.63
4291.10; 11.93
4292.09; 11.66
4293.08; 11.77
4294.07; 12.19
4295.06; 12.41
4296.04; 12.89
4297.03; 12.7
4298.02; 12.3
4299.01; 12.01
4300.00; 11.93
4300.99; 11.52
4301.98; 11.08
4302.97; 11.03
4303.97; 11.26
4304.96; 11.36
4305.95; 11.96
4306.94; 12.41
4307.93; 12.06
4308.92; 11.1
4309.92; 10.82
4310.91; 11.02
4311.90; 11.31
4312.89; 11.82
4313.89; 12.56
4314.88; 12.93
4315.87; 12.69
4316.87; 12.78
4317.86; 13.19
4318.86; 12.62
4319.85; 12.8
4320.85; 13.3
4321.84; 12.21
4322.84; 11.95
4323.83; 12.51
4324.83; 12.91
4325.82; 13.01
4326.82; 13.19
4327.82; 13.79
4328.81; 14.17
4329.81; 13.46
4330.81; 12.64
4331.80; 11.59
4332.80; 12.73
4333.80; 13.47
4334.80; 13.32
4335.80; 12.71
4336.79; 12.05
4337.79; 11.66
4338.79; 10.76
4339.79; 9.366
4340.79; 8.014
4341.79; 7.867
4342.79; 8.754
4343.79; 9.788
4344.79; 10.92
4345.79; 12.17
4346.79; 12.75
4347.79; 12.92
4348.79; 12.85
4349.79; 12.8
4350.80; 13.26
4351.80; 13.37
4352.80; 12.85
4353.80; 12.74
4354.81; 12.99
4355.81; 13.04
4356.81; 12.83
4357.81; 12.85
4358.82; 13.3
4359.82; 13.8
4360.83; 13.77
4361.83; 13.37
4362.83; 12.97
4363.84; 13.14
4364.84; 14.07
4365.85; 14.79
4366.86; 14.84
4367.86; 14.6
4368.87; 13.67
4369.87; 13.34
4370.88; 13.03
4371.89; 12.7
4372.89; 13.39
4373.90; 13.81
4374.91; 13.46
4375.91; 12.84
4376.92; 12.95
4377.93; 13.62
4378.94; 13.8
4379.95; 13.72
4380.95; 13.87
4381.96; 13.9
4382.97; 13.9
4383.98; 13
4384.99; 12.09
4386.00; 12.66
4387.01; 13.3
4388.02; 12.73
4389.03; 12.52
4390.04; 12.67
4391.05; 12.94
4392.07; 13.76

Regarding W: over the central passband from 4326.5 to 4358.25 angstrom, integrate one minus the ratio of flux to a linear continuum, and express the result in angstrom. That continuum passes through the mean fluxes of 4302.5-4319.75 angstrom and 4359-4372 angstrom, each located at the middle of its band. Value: 2.09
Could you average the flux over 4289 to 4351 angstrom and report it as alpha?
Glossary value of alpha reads 12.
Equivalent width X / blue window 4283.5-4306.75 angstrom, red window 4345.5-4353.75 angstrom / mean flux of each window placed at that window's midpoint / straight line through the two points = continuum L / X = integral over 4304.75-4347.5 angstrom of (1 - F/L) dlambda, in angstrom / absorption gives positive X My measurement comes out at 2.2 angstrom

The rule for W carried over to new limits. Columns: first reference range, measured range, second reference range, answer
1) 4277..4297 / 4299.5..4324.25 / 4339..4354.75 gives 0.5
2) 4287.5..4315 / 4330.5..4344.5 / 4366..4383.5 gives 1.9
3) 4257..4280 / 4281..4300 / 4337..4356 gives 0.1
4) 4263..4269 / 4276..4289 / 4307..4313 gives -0.5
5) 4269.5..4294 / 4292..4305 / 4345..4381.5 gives 1.1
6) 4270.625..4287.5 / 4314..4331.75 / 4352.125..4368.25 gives 0.5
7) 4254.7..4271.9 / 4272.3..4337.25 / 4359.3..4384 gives 5.0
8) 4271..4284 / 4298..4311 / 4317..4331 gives 1.4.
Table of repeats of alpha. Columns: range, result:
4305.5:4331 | 12.5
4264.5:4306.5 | 12.7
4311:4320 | 12.4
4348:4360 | 13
